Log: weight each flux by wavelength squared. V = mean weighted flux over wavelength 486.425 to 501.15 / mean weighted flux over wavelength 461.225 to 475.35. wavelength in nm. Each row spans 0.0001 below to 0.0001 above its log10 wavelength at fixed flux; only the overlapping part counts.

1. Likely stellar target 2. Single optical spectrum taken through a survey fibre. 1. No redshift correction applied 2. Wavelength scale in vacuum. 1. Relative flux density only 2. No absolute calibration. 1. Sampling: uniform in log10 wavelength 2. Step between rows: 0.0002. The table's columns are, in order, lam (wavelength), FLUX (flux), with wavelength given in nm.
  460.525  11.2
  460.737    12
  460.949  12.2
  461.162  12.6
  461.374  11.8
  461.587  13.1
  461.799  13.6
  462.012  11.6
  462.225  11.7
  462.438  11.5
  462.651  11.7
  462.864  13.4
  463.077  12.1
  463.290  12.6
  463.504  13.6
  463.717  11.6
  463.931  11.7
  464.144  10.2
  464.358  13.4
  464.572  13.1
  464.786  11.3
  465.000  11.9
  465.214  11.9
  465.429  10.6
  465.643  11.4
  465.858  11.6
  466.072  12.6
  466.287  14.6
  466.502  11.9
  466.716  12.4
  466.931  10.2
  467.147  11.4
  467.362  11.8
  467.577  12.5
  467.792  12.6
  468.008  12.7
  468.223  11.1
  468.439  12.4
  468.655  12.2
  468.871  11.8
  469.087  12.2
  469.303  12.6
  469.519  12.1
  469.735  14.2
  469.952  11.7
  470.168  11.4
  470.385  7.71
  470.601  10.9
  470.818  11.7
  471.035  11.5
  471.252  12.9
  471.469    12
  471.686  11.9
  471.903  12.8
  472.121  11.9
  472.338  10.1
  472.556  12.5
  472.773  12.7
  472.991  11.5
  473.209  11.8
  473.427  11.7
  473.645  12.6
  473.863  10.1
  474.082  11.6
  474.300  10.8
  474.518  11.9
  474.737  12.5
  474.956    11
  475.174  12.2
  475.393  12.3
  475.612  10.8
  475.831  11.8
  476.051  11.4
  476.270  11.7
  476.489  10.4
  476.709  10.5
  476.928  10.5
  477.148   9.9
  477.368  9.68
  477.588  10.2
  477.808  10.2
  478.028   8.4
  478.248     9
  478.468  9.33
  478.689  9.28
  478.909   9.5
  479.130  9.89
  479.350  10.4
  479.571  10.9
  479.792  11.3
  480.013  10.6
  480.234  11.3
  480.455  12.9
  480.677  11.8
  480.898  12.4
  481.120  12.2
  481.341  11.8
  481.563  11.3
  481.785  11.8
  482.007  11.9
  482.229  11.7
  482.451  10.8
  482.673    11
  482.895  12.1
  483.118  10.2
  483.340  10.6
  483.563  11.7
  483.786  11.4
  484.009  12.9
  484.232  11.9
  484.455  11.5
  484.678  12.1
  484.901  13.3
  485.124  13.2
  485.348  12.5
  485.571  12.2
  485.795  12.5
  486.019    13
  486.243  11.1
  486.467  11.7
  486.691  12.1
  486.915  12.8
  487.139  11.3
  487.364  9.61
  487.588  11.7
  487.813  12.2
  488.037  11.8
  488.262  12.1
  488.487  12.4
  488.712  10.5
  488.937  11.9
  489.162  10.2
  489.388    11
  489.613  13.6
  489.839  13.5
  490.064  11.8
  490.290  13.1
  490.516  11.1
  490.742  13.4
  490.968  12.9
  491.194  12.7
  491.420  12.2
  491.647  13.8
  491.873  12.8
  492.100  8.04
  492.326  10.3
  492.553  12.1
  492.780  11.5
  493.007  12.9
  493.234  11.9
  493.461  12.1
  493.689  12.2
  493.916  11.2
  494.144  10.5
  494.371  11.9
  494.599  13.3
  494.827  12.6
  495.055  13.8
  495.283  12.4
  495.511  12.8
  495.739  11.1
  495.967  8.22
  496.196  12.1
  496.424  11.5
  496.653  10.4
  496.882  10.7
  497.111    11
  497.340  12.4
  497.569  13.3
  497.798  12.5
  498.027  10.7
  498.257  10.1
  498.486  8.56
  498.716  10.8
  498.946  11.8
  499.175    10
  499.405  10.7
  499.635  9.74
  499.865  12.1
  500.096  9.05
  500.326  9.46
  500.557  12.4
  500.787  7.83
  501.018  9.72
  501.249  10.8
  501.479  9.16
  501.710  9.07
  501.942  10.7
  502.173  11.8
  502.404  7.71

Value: 1.1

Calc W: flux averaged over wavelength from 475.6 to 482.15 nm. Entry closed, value 10.8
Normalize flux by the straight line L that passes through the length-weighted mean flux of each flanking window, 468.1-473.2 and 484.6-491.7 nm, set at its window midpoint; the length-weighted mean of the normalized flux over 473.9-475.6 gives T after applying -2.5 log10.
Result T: 0.02 mag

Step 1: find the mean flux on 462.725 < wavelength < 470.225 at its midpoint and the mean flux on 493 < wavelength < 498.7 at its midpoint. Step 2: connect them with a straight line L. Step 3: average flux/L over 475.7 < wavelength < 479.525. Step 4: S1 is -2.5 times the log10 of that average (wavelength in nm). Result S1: 0.176 mag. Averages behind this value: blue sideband 12.1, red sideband 11.6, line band 10.1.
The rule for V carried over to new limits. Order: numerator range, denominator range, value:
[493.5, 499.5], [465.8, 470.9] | 1.07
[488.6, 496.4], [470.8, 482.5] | 1.14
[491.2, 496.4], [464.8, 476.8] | 1.11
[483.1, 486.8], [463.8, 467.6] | 1.10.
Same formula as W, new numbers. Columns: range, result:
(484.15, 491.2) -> 12.1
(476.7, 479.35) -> 9.7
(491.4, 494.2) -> 11.7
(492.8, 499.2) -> 11.5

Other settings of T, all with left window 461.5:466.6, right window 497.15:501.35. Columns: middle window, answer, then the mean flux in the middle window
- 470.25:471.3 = 0.10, 10.8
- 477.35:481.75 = 0.08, 10.7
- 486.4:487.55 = -0.03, 11.5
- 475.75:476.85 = 0.05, 11.1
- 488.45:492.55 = -0.09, 12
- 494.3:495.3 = -0.18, 12.9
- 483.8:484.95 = -0.08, 12.2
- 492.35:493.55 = -0.10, 12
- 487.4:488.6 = -0.07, 11.9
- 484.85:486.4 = -0.11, 12.5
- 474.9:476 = 0.01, 11.6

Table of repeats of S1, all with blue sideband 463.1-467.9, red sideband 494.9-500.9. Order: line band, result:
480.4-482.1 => -0.04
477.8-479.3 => 0.23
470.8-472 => -0.03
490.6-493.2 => -0.08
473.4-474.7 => 0.03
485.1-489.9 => -0.05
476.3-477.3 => 0.12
